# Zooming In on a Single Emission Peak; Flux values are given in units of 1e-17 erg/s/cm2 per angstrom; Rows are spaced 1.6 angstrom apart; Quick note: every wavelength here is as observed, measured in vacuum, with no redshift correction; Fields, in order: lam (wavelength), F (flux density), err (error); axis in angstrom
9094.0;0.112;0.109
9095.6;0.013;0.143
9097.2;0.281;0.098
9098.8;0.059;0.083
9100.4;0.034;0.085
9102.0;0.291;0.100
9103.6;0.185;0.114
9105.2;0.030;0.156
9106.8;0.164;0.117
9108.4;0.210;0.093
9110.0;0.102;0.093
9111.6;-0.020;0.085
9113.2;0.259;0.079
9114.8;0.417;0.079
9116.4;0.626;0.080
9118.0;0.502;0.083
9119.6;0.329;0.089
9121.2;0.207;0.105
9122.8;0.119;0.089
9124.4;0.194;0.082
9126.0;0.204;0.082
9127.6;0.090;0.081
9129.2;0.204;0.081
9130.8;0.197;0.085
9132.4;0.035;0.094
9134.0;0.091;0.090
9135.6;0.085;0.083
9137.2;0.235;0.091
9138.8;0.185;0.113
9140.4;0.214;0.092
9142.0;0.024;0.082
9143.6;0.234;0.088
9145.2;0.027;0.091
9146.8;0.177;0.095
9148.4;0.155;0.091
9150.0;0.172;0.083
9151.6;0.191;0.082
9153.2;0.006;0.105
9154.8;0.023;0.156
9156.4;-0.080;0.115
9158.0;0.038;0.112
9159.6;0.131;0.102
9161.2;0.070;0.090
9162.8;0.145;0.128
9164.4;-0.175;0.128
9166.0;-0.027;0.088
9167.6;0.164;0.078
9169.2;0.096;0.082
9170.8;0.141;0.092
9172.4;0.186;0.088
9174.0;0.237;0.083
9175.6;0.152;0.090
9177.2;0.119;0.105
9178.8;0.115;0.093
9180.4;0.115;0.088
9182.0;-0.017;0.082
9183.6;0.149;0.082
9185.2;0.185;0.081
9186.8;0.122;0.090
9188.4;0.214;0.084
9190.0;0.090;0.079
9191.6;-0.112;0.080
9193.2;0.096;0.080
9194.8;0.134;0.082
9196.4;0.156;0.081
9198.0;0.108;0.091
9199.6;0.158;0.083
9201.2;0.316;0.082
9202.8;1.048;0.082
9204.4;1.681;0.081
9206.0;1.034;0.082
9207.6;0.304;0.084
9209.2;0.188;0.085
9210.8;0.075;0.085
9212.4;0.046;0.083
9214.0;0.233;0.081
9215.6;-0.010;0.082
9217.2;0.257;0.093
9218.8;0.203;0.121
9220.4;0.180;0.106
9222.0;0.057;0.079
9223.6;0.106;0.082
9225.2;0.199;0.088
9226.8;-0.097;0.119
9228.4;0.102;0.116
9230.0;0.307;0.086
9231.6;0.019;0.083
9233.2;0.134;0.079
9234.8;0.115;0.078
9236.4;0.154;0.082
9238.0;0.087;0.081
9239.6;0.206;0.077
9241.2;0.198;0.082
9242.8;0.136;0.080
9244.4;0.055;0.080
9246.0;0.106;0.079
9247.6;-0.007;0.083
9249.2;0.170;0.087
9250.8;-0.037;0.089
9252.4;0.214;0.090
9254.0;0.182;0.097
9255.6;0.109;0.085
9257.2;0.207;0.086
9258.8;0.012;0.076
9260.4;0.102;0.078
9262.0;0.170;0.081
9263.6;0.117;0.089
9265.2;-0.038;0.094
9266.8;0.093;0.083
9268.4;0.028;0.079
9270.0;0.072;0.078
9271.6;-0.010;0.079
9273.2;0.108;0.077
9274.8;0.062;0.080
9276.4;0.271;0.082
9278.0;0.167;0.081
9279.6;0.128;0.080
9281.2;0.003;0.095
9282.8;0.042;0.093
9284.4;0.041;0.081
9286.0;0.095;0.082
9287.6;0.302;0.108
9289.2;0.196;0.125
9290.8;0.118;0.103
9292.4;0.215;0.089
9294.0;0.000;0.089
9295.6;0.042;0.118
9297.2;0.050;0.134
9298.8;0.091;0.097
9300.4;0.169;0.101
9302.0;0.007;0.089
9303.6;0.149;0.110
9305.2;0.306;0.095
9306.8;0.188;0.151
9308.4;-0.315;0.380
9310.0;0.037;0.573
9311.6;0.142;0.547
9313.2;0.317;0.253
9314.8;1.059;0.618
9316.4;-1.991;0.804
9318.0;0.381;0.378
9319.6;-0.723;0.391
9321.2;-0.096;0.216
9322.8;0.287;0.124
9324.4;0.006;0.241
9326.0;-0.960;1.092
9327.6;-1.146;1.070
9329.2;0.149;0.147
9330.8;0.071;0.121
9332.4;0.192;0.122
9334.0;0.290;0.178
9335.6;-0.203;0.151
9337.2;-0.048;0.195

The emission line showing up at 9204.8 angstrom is [O III] 5007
